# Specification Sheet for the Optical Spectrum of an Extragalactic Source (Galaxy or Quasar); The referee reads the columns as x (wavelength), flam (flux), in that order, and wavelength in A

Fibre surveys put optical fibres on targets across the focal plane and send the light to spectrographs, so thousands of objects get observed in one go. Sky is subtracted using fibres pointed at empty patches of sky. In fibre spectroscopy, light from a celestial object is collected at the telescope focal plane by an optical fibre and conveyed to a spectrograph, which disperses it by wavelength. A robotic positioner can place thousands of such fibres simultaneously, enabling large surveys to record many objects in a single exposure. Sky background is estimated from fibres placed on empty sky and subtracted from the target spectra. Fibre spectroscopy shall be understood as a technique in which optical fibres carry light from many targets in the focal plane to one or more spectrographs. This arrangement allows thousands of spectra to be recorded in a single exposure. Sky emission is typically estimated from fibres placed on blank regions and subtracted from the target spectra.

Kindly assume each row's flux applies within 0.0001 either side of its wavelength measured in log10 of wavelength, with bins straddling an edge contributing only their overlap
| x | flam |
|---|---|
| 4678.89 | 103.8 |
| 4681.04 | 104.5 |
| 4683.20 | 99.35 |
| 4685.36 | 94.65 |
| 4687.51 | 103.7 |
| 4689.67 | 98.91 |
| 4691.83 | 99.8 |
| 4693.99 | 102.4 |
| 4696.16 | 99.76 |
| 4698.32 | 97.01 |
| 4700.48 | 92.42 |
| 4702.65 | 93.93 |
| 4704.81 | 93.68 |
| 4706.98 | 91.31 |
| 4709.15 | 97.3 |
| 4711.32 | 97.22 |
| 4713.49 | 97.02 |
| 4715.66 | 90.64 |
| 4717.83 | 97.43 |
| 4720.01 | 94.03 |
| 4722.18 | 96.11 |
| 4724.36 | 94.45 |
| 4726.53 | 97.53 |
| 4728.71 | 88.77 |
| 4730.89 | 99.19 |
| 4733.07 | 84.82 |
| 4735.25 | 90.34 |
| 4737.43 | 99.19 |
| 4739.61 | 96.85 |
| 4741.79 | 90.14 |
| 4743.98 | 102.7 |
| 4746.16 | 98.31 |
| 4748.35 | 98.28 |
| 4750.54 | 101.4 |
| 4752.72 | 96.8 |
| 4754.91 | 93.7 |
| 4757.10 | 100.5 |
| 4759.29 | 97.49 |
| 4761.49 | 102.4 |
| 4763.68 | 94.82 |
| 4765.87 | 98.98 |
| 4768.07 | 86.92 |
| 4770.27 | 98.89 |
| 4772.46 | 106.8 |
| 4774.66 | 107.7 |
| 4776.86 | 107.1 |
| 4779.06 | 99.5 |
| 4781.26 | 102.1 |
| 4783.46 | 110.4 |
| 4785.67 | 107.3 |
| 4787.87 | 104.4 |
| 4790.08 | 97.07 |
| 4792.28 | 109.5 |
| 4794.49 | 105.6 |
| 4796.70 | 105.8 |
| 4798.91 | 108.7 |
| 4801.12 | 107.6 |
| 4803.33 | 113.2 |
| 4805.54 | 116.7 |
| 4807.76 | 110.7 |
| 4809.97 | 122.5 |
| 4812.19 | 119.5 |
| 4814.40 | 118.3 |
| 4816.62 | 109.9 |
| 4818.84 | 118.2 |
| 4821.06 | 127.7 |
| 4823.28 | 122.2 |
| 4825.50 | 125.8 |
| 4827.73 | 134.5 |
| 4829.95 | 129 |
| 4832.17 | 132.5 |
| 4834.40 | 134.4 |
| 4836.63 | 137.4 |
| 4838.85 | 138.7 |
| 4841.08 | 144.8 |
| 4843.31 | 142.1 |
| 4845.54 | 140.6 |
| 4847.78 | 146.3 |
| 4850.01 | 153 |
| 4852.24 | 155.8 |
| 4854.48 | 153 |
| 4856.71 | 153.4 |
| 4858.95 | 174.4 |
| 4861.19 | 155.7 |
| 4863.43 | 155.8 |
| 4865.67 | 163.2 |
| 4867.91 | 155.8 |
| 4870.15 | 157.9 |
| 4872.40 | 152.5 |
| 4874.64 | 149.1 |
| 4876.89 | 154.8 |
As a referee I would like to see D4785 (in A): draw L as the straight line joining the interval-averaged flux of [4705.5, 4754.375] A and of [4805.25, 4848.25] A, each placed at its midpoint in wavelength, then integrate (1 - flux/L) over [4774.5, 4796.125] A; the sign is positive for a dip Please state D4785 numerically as 1.8 A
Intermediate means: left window 95.4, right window 129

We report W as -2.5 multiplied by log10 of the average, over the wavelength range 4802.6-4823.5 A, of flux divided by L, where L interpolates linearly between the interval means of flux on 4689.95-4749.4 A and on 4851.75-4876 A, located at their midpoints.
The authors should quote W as 0.15 mag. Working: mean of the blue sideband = 95.6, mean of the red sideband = 157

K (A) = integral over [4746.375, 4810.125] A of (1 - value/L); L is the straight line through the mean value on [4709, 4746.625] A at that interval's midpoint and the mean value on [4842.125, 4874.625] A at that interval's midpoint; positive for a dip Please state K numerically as 7.6 A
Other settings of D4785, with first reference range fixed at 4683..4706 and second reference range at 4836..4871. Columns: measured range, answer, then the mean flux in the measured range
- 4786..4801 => 3.0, 105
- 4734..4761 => 4.3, 97.2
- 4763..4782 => 3.7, 100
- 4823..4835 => 1.1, 130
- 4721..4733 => 1.6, 94.3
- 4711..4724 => 1.3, 95.2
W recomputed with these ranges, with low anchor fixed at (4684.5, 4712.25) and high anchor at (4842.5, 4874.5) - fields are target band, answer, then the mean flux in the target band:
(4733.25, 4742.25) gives 0.187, 93.5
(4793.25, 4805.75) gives 0.217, 109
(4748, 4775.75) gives 0.208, 98.8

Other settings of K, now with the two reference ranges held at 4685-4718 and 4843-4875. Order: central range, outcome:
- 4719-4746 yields 3.3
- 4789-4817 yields 4.7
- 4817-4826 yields 1.2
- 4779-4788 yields 1.5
